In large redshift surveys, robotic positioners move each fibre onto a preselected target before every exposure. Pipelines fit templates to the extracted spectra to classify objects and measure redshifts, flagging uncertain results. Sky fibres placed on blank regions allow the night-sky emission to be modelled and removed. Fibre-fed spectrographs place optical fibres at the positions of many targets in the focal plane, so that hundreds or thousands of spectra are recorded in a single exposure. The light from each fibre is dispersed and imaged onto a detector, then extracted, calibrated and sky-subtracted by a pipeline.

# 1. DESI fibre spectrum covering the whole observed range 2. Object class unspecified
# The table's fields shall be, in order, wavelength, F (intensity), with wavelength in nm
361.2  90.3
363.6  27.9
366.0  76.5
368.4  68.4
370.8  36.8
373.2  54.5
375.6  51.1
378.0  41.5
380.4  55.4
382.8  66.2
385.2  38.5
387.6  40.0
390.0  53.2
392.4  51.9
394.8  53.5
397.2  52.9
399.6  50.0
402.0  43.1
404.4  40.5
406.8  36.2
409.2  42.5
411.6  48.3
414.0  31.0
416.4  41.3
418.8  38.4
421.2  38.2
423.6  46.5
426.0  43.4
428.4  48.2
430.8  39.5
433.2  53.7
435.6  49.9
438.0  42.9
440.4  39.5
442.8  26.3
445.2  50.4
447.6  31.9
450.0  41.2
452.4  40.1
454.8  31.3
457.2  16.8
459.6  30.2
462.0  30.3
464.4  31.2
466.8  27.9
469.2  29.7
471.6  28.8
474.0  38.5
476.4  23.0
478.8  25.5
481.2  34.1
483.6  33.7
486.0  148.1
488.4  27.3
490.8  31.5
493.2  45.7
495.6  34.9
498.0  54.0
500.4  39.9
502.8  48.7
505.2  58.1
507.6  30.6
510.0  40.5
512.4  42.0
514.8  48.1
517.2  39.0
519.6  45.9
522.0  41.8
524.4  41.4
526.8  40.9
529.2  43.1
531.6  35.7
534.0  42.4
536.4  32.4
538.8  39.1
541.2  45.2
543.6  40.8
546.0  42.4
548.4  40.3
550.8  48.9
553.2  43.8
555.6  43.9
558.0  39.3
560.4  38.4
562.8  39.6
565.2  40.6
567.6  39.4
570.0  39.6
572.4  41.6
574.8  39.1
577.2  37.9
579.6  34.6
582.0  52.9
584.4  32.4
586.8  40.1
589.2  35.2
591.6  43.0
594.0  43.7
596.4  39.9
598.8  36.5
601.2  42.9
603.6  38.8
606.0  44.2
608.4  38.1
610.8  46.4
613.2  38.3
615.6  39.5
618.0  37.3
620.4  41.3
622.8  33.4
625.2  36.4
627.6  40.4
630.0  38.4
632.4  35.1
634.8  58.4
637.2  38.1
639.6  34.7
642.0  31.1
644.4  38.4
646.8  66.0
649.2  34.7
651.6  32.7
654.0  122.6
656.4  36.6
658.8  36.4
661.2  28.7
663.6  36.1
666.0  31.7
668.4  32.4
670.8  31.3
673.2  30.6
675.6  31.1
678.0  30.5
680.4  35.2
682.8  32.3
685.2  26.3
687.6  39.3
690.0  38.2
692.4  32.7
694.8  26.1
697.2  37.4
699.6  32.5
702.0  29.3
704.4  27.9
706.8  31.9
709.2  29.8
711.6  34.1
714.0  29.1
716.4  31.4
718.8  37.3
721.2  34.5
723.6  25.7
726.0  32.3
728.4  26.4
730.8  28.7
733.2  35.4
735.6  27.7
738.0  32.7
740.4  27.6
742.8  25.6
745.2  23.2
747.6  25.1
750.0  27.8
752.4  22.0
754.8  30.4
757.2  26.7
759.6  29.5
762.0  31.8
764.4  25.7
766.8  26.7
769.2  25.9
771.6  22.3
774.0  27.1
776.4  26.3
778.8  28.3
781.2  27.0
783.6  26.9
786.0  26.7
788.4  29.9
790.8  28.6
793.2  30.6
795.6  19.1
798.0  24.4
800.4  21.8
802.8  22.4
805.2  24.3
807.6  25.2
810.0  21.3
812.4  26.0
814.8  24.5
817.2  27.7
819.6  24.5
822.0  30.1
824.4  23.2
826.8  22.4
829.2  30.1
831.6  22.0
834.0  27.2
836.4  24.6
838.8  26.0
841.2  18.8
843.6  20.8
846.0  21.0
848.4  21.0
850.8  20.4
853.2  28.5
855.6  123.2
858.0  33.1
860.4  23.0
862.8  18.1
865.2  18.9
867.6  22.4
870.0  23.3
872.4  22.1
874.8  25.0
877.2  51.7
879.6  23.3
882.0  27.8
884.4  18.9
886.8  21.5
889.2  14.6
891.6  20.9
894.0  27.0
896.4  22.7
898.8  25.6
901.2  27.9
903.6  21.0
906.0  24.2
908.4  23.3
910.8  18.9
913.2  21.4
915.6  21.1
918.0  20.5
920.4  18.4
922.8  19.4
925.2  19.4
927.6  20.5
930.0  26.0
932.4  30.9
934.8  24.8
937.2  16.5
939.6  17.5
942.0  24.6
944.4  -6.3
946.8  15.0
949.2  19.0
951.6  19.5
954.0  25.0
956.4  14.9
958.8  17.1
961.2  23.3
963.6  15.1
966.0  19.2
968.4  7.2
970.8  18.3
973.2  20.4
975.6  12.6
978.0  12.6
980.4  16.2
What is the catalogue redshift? 0.304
